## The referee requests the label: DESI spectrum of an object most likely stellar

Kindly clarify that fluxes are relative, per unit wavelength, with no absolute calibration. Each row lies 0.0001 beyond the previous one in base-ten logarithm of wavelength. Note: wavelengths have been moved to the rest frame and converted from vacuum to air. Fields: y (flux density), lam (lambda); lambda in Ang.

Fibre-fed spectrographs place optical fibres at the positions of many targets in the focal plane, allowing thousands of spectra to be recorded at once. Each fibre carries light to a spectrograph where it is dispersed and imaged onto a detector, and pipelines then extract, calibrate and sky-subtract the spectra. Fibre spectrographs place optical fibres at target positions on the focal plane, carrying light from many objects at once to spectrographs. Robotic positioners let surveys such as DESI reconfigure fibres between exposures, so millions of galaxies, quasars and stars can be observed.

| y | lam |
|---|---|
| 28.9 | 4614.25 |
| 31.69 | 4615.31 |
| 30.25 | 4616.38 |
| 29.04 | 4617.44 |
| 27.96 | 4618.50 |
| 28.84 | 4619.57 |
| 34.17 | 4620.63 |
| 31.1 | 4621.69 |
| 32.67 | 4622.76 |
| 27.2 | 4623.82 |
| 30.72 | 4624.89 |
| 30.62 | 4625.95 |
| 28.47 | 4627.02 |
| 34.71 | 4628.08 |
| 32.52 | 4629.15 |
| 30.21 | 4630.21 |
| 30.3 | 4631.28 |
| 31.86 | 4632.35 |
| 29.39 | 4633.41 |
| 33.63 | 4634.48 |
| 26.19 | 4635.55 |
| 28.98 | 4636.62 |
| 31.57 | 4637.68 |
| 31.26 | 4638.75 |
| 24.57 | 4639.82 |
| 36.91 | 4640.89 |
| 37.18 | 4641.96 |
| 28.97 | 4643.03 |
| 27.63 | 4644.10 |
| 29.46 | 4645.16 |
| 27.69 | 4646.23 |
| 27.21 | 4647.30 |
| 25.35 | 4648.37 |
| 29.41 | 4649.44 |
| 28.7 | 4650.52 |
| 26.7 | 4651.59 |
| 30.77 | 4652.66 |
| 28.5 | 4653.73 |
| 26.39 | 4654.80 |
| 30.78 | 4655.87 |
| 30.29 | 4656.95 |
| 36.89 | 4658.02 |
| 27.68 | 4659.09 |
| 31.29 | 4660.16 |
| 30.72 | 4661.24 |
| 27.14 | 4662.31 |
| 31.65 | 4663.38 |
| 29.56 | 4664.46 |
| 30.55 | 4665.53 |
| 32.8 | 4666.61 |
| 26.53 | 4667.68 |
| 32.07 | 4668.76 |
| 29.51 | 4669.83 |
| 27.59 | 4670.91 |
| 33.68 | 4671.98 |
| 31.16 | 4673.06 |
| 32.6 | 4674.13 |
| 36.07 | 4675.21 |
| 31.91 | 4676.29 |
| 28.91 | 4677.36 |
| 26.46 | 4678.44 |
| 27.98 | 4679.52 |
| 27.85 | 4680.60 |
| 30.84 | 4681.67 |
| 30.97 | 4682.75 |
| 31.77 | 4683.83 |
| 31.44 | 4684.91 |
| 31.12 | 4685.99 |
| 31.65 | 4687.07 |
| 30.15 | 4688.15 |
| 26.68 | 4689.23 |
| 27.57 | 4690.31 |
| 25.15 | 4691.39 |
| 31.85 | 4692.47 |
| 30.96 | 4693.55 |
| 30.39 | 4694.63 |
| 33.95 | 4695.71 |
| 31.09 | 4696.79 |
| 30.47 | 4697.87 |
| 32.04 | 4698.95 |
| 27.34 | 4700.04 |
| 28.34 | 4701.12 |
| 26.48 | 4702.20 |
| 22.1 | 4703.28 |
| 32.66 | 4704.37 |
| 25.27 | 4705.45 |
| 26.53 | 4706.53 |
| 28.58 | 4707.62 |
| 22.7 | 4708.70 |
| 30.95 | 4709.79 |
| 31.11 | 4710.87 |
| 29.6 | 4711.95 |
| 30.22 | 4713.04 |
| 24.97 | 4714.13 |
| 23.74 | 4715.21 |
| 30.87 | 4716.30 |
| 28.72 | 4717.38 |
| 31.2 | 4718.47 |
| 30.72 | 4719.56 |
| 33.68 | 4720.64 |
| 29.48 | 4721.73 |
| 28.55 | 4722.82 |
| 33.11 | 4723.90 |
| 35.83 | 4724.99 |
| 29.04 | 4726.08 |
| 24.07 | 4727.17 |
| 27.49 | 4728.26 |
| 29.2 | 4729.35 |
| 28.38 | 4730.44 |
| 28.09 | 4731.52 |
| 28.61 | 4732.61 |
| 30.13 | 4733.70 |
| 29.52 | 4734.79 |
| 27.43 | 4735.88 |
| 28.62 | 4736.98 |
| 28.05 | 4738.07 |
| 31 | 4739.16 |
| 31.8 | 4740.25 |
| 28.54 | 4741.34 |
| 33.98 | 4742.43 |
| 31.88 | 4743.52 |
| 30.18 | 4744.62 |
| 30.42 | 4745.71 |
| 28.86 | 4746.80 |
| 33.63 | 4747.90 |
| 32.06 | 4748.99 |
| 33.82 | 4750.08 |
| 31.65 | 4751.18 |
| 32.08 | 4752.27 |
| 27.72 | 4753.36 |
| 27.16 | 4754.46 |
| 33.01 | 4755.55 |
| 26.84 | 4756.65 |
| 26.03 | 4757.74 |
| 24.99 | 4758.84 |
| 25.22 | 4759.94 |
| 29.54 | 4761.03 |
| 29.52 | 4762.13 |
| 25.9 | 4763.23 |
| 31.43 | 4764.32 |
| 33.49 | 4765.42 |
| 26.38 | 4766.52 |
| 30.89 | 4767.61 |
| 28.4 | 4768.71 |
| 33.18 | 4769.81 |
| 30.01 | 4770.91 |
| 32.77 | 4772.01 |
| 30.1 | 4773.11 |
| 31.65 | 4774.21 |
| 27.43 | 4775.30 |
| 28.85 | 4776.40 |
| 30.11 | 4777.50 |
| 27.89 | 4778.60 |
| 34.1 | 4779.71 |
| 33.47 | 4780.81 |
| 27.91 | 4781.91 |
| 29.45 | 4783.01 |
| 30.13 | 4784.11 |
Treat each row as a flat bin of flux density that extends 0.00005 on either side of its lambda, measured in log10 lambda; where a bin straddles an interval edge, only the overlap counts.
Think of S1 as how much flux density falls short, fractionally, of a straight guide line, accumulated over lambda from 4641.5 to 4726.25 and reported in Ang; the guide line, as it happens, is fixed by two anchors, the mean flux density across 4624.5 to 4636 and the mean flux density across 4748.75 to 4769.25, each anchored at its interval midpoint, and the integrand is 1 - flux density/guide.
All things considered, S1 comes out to 1.33 Ang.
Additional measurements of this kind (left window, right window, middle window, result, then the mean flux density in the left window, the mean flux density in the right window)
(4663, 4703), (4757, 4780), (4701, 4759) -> 0.79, 30.1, 29.3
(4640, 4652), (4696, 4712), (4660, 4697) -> -1.86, 29.4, 28.4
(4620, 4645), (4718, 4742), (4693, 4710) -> 0.76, 30.9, 29.7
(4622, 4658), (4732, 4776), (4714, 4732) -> 0.33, 30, 29.8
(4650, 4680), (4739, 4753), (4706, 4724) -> 1.16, 30.2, 31.5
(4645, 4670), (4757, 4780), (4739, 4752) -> -0.95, 29.5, 29.3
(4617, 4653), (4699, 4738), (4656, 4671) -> -0.41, 30.1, 28.7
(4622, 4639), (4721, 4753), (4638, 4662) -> 0.64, 30.6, 30.2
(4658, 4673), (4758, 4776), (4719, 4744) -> -0.13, 30.3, 29.4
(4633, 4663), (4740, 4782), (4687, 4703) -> 0.23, 29.7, 30.1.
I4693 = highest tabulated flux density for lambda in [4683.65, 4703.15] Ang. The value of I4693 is 33.95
